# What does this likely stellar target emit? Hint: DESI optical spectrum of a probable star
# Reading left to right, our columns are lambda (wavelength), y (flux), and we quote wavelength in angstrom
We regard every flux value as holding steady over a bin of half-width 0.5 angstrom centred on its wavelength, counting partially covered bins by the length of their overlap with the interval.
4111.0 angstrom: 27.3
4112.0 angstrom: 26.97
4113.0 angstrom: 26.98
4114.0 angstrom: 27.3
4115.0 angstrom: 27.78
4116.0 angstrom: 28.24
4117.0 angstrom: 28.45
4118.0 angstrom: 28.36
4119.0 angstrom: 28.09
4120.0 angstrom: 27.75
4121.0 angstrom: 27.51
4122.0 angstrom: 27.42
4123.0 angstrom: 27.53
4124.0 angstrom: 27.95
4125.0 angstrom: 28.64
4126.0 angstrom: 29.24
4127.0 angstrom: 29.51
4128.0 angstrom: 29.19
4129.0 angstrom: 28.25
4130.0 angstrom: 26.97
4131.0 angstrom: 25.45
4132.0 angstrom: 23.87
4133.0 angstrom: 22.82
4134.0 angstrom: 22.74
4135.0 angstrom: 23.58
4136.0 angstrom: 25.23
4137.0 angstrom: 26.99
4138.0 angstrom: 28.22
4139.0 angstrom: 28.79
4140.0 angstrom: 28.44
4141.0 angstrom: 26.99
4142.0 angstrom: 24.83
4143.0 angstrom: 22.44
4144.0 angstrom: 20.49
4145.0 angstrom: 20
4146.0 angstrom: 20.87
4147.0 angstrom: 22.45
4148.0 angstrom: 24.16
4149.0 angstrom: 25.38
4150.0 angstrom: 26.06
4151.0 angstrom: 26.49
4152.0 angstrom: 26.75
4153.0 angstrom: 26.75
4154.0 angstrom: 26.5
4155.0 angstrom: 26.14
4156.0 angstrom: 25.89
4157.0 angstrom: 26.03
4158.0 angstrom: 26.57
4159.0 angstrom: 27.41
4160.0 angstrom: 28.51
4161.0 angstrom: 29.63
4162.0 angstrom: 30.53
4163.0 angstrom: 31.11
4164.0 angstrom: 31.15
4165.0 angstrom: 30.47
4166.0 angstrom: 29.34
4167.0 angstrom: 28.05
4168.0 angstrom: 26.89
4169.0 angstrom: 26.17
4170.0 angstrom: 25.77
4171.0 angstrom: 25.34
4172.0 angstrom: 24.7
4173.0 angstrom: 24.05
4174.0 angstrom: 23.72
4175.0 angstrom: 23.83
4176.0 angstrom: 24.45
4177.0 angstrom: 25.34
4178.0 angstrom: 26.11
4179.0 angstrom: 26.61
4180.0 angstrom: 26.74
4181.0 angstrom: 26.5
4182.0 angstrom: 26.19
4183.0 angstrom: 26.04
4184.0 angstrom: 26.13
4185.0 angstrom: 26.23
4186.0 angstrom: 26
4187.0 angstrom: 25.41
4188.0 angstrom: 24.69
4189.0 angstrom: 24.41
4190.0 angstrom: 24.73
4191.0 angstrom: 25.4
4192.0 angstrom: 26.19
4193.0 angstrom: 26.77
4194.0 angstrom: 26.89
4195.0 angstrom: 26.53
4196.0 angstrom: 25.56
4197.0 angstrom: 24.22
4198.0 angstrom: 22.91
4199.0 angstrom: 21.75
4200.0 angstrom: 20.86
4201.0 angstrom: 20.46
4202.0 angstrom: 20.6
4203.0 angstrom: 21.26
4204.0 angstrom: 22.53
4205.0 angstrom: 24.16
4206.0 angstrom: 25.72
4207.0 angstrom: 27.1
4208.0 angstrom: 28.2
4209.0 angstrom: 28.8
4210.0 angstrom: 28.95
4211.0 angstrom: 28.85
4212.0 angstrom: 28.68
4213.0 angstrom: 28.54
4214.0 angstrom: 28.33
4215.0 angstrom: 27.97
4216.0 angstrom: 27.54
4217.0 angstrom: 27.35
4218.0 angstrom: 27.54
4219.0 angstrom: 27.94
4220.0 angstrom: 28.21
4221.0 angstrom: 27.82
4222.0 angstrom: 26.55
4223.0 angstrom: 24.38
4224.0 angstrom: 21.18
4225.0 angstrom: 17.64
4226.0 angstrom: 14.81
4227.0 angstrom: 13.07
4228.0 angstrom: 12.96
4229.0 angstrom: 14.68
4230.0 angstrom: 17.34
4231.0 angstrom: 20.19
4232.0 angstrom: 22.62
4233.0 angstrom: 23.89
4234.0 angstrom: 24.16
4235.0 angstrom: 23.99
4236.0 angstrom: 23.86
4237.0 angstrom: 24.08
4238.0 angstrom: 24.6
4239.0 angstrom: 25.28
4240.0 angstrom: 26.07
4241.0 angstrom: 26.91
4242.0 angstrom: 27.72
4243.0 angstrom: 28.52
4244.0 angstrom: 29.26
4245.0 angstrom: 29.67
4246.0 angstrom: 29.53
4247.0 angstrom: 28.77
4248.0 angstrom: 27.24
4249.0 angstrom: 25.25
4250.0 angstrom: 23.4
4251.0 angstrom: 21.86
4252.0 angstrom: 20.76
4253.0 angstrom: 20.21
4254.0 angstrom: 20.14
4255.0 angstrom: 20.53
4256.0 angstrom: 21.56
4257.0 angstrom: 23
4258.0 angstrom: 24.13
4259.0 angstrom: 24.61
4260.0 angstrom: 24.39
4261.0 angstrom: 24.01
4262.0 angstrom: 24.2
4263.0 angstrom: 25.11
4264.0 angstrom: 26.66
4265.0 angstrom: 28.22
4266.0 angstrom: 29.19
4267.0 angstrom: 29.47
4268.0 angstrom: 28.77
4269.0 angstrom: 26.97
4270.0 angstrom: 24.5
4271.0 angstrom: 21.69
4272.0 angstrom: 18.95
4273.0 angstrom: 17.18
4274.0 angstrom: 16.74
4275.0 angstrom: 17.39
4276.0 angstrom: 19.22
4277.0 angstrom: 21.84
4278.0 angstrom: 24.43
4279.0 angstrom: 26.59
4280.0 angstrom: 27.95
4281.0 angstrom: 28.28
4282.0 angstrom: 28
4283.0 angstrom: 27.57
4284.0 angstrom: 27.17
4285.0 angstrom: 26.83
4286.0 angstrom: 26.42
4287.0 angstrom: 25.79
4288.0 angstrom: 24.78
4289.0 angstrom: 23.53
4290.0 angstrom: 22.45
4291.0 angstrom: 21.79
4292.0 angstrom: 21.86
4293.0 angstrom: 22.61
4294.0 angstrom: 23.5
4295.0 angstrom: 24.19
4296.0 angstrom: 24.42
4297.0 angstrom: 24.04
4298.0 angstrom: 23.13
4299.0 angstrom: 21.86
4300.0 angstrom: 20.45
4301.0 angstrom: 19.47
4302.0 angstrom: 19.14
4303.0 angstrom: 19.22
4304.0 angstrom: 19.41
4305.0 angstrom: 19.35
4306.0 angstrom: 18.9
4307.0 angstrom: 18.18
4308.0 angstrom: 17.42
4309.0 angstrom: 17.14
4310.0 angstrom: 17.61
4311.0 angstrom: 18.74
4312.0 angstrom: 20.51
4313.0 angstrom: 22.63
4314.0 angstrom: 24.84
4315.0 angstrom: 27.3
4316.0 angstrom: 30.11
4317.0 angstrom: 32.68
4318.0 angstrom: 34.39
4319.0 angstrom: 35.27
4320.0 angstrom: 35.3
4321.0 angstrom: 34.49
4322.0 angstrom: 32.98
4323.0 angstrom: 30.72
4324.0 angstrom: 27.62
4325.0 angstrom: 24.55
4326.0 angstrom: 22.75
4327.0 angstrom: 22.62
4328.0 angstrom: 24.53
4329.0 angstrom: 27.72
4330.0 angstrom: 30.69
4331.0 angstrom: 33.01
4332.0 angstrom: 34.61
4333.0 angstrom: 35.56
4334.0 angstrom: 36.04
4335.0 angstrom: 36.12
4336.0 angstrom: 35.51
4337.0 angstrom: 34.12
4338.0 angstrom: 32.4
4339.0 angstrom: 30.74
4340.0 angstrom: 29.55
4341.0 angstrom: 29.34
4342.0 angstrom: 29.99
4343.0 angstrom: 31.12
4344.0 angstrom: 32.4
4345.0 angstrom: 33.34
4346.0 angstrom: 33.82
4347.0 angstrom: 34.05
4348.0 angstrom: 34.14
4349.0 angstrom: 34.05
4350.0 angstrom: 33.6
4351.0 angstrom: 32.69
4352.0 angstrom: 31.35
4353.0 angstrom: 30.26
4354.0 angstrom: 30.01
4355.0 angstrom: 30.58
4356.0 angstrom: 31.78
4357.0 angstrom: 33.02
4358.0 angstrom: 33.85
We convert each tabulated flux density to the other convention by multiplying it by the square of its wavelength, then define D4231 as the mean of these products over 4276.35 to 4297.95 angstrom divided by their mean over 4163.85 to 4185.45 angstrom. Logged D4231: 1.00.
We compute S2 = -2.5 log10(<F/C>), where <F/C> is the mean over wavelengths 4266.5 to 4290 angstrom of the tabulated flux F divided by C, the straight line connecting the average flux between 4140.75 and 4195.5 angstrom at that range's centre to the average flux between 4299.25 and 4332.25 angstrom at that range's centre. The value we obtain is 0.05 mag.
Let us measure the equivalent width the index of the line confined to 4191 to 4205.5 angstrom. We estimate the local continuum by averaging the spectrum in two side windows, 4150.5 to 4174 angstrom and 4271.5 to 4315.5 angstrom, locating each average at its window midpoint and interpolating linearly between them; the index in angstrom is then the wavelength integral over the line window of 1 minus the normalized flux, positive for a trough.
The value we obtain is 1.3 angstrom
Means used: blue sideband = 27.3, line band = 23.7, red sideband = 22.2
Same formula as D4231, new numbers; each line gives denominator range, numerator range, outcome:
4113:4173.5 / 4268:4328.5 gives 0.97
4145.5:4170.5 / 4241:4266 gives 0.97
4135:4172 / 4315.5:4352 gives 1.31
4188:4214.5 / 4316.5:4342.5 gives 1.31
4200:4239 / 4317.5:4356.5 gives 1.40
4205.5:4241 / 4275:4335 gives 1.09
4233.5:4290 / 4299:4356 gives 1.18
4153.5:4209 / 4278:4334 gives 1.04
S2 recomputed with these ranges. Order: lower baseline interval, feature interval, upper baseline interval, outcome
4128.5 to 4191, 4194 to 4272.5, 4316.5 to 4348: 0.16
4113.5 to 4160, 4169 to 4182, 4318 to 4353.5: 0.08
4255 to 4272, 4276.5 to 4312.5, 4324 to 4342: 0.21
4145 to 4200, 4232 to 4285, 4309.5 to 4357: 0.15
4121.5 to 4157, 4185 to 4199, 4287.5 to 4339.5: 0.03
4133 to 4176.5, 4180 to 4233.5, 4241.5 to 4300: 0.04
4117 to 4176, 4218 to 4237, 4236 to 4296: 0.17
